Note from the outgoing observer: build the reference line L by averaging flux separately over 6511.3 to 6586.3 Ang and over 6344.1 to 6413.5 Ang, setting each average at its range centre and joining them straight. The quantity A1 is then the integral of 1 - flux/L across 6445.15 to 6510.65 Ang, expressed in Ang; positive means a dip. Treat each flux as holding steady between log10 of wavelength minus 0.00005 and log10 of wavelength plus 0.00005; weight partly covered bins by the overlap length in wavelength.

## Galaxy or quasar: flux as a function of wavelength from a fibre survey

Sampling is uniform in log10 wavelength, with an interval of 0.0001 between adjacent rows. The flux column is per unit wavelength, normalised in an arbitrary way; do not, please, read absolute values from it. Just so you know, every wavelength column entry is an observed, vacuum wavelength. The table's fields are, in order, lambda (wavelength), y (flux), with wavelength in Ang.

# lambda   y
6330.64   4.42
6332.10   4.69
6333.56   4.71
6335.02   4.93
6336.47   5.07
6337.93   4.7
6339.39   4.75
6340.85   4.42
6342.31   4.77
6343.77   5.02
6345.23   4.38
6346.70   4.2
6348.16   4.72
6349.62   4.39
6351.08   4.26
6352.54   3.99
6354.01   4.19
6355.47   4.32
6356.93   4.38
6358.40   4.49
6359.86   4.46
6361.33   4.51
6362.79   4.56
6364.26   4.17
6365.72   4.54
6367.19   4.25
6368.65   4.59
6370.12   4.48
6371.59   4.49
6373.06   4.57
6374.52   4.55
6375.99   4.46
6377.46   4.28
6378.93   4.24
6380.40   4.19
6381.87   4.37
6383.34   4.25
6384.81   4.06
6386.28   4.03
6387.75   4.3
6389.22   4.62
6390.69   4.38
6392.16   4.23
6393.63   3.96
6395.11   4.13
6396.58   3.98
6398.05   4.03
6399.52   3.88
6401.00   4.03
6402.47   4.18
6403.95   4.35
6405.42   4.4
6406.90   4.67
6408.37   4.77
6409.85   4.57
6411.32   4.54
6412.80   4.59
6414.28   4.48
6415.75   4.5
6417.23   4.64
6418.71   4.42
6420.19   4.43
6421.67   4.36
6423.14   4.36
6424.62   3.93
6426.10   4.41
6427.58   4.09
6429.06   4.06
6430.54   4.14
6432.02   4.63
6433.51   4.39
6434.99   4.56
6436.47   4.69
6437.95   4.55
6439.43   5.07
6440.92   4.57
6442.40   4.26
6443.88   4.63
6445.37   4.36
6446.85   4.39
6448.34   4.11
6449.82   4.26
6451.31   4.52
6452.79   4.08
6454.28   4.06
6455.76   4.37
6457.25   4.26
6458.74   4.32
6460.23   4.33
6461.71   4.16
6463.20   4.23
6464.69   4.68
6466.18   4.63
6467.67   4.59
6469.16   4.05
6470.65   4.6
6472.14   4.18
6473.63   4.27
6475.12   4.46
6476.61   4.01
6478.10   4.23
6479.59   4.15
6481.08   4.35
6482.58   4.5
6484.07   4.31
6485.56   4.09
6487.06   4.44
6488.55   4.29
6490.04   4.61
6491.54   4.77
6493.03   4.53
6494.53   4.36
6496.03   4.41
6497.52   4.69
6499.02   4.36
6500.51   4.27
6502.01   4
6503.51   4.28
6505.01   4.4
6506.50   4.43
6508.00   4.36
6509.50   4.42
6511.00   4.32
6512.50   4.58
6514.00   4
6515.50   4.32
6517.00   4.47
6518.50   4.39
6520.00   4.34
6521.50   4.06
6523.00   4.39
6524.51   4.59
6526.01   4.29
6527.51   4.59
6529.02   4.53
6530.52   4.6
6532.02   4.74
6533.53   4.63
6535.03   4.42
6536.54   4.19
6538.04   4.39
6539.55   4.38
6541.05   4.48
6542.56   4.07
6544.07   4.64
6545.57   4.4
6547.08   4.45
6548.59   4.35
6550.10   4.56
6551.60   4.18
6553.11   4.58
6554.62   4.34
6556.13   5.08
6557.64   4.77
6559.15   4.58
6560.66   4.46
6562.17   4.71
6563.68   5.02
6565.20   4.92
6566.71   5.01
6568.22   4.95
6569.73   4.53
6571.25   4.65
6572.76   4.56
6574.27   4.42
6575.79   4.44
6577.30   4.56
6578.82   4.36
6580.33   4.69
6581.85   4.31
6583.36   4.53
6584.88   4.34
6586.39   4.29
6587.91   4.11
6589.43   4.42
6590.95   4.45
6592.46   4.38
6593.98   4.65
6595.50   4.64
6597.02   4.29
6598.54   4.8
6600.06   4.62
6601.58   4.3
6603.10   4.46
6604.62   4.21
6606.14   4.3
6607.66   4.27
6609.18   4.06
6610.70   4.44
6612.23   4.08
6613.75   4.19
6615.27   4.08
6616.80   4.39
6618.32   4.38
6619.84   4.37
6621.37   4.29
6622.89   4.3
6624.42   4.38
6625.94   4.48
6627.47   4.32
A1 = 1.4 Ang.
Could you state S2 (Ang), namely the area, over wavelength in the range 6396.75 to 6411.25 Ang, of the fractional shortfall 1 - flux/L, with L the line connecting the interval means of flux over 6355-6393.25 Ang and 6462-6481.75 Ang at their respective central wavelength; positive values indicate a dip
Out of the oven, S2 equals 0.1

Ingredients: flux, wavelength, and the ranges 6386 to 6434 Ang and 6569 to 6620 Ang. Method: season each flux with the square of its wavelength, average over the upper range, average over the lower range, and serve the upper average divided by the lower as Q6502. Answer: 1.08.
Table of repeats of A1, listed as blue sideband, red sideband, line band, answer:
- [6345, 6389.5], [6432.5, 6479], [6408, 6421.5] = -0.5 Ang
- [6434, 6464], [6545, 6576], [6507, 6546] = 1.2 Ang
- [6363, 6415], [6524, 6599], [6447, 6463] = 0.6 Ang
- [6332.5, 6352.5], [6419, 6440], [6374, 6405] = 2.0 Ang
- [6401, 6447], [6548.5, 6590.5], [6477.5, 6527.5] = 1.6 Ang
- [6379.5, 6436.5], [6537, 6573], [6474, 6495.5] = 0.5 Ang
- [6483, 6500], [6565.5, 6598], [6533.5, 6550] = 0.3 Ang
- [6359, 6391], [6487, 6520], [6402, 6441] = -0.6 Ang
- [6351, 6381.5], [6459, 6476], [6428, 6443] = -0.4 Ang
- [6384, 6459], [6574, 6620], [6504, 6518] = 0.0 Ang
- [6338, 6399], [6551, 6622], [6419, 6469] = 0.3 Ang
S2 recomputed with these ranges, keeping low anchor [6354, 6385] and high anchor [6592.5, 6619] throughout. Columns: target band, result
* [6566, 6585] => -0.9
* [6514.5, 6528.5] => 0.0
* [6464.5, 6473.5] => -0.1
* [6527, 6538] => -0.4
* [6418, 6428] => 0.2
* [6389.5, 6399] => 0.5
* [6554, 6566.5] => -1.1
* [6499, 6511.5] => 0.2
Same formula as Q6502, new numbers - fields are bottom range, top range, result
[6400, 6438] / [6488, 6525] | 1.02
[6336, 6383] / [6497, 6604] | 1.07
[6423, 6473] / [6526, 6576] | 1.08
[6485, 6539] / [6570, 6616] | 1.02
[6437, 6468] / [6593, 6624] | 1.04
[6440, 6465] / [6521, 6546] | 1.05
